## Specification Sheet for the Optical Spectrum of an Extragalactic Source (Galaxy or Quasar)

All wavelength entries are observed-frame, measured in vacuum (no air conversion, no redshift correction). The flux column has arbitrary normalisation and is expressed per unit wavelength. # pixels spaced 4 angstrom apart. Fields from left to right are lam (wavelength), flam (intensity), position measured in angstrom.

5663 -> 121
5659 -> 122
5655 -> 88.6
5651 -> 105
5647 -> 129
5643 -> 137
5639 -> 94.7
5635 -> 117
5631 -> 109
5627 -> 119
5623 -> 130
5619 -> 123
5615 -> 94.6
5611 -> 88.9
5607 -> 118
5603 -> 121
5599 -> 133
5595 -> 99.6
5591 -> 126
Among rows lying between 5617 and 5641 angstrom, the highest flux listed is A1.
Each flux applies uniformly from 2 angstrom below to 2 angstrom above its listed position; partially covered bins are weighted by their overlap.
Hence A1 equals 130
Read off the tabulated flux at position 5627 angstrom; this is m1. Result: 119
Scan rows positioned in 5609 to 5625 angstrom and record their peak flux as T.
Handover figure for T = 130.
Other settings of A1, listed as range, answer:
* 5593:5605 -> 133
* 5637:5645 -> 137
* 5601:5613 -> 121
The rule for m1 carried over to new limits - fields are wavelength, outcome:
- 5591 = 126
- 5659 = 122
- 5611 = 88.9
